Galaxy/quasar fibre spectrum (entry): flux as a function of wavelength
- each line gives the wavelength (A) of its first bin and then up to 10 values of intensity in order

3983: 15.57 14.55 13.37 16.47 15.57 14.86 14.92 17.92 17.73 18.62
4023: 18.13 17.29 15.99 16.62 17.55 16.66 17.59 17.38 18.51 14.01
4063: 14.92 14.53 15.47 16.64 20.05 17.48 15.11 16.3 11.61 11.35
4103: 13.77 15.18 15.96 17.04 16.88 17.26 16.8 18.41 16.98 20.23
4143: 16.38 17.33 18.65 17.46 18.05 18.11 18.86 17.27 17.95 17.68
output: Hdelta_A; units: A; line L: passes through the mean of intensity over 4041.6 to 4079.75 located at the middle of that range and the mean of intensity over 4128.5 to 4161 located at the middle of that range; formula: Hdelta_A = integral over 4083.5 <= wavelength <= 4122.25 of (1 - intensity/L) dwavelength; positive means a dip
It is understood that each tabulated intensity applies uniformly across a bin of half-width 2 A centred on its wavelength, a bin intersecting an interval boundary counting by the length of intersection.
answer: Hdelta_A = 4.99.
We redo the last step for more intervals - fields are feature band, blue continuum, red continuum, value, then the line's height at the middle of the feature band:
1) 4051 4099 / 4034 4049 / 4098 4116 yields 0.5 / 15.9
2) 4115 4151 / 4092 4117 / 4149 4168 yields -2.8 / 16.3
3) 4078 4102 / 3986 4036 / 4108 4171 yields 2.9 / 17.1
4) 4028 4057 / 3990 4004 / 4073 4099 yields -3.1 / 15.5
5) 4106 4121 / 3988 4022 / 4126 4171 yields 1.0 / 17.5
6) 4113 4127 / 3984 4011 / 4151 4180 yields 0.2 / 17.2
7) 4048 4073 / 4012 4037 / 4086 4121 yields 0.6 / 16.2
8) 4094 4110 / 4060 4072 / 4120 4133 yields 3.1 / 16.4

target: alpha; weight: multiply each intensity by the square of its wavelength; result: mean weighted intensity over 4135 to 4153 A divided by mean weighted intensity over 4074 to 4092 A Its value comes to 1.08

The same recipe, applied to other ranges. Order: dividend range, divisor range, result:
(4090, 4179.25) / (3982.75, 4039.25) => 1.09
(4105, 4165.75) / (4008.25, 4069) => 1.08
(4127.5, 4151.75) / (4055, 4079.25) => 1.17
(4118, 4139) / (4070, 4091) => 1.06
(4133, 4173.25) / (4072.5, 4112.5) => 1.20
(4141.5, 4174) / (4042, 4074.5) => 1.16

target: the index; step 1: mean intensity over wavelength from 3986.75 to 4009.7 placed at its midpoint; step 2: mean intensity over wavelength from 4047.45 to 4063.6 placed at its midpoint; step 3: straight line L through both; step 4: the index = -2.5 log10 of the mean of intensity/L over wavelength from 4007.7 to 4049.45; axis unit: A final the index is -0.10 mag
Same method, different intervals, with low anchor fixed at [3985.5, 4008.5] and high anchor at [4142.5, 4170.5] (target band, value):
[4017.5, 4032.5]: -0.13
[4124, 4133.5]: -0.01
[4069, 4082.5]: -0.06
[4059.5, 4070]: 0.11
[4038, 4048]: -0.09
